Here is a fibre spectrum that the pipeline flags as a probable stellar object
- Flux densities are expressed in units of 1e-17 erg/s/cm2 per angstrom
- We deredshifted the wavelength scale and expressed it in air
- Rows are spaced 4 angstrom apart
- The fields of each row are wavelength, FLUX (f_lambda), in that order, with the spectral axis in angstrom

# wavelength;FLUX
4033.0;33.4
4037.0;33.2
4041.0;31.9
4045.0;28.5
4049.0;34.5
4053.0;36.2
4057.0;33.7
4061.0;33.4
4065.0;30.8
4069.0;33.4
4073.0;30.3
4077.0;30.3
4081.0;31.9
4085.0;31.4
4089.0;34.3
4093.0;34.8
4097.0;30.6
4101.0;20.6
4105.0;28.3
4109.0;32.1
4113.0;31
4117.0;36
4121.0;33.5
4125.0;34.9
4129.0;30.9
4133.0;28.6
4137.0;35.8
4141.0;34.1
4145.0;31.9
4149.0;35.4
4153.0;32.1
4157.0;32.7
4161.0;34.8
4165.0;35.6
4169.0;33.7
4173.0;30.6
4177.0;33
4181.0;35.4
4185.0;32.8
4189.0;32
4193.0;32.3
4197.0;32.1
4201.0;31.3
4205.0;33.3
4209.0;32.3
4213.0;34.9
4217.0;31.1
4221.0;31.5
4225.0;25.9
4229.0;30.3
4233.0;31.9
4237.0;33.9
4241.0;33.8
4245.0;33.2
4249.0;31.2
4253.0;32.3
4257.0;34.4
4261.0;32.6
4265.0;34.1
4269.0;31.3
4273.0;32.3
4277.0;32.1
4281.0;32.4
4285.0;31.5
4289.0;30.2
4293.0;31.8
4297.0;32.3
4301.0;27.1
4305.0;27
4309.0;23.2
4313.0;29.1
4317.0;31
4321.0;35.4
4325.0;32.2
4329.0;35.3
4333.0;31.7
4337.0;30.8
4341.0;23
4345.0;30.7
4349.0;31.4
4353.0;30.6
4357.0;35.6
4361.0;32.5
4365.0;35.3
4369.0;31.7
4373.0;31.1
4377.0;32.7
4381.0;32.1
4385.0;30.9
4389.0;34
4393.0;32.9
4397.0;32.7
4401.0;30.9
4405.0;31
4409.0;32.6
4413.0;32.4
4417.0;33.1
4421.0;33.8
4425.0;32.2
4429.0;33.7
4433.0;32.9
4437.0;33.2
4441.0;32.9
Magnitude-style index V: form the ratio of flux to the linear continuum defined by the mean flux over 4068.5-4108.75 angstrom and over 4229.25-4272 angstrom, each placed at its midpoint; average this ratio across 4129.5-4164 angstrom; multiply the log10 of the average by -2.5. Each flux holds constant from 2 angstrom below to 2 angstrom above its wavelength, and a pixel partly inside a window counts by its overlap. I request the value -0.06 mag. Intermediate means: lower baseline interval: 30.6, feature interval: 33.1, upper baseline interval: 32.8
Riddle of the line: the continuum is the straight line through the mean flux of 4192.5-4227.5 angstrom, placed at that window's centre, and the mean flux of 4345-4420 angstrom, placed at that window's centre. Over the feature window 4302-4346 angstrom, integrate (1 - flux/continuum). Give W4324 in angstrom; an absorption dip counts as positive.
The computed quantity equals 3.1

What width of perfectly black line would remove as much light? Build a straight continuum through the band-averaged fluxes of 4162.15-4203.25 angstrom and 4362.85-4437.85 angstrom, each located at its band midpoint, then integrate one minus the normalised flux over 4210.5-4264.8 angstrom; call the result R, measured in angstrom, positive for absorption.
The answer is 1.14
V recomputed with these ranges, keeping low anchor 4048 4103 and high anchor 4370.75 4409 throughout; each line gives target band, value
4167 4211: -0.02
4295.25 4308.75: 0.14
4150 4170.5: -0.07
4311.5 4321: 0.03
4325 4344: 0.06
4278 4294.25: 0.02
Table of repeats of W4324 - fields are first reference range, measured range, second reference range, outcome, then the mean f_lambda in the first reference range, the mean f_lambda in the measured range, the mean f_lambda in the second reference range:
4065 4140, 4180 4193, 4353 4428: -0.48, 31.6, 33.1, 32.6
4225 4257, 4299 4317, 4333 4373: 2.58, 32.1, 27.1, 31.3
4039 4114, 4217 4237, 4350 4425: 0.98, 31.5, 30.4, 32.5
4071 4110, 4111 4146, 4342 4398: -2.66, 30.4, 33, 32.3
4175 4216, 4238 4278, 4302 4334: -1.41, 32.9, 32.8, 30.5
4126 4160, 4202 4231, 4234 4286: 1.26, 32.8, 31.3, 32.7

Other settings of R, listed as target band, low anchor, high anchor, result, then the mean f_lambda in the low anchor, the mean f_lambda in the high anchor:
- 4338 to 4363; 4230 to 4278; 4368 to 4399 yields 1.35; 32.7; 32.3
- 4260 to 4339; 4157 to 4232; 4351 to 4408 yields 3.07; 32.4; 32.4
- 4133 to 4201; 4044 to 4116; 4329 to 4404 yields -3.37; 31.6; 31.8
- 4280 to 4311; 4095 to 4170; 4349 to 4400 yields 2.99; 32.2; 32.6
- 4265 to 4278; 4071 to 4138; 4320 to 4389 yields -0.18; 31.4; 32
